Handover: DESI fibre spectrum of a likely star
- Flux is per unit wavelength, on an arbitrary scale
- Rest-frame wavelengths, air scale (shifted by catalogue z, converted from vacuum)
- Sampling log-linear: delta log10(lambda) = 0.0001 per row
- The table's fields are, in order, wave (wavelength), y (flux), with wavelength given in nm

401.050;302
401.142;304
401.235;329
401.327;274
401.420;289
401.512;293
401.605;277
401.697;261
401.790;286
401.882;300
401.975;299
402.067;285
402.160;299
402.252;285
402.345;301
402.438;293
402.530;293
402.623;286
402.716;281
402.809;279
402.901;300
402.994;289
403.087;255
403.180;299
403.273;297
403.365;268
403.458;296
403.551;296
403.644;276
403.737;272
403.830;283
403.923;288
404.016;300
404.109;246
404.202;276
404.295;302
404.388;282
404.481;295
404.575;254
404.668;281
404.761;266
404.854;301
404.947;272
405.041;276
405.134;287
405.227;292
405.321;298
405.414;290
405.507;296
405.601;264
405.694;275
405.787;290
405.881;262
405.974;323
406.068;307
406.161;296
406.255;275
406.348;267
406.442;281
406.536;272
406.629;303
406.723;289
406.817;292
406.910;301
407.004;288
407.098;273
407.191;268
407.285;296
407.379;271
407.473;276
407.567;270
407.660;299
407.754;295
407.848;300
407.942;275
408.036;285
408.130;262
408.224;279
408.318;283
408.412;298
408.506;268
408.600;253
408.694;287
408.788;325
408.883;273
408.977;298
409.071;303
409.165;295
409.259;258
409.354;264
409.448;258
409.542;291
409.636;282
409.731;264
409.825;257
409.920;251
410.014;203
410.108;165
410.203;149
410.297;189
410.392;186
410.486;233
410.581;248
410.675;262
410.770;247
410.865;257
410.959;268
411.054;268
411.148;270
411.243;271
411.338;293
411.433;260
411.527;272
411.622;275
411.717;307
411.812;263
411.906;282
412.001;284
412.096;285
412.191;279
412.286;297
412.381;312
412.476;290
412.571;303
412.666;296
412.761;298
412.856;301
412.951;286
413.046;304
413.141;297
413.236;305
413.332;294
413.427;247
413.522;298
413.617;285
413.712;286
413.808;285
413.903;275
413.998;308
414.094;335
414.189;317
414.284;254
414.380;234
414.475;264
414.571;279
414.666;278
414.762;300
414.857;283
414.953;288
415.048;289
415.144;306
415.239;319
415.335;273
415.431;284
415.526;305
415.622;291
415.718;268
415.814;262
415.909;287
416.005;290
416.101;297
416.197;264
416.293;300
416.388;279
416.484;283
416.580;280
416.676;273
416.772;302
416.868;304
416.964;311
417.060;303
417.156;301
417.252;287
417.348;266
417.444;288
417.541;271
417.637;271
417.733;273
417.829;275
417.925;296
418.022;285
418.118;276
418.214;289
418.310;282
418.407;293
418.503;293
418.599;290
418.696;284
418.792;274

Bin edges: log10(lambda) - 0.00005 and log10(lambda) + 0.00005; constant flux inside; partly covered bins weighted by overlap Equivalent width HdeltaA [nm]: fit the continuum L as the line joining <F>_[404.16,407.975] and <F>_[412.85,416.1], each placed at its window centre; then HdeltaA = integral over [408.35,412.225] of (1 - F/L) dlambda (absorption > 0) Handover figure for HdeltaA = 0.33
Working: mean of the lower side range 285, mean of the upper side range 288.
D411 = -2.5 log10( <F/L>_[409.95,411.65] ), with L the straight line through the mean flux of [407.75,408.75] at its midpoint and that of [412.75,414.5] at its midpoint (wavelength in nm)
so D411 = 0.185 mag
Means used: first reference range 280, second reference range 288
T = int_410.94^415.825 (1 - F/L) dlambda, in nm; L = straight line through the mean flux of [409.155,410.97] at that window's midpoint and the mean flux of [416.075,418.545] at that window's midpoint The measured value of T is -0.48 nm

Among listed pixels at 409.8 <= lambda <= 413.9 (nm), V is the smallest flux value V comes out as 149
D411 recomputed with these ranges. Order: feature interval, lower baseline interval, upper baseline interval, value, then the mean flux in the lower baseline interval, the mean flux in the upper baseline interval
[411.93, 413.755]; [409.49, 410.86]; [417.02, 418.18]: -0.17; 231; 283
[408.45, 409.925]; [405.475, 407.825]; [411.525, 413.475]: 0.04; 285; 290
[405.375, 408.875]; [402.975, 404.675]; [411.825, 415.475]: 0.00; 282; 289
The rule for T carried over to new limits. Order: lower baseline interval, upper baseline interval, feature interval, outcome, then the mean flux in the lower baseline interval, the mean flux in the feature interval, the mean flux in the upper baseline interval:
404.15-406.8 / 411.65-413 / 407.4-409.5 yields 0.04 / 285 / 282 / 291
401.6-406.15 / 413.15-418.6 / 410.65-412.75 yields 0.05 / 285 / 280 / 286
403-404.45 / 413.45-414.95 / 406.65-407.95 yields -0.01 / 283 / 286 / 285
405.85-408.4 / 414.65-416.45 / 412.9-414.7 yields 0.01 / 285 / 286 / 288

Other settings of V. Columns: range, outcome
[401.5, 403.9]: 255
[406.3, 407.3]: 267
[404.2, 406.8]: 254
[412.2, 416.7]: 234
